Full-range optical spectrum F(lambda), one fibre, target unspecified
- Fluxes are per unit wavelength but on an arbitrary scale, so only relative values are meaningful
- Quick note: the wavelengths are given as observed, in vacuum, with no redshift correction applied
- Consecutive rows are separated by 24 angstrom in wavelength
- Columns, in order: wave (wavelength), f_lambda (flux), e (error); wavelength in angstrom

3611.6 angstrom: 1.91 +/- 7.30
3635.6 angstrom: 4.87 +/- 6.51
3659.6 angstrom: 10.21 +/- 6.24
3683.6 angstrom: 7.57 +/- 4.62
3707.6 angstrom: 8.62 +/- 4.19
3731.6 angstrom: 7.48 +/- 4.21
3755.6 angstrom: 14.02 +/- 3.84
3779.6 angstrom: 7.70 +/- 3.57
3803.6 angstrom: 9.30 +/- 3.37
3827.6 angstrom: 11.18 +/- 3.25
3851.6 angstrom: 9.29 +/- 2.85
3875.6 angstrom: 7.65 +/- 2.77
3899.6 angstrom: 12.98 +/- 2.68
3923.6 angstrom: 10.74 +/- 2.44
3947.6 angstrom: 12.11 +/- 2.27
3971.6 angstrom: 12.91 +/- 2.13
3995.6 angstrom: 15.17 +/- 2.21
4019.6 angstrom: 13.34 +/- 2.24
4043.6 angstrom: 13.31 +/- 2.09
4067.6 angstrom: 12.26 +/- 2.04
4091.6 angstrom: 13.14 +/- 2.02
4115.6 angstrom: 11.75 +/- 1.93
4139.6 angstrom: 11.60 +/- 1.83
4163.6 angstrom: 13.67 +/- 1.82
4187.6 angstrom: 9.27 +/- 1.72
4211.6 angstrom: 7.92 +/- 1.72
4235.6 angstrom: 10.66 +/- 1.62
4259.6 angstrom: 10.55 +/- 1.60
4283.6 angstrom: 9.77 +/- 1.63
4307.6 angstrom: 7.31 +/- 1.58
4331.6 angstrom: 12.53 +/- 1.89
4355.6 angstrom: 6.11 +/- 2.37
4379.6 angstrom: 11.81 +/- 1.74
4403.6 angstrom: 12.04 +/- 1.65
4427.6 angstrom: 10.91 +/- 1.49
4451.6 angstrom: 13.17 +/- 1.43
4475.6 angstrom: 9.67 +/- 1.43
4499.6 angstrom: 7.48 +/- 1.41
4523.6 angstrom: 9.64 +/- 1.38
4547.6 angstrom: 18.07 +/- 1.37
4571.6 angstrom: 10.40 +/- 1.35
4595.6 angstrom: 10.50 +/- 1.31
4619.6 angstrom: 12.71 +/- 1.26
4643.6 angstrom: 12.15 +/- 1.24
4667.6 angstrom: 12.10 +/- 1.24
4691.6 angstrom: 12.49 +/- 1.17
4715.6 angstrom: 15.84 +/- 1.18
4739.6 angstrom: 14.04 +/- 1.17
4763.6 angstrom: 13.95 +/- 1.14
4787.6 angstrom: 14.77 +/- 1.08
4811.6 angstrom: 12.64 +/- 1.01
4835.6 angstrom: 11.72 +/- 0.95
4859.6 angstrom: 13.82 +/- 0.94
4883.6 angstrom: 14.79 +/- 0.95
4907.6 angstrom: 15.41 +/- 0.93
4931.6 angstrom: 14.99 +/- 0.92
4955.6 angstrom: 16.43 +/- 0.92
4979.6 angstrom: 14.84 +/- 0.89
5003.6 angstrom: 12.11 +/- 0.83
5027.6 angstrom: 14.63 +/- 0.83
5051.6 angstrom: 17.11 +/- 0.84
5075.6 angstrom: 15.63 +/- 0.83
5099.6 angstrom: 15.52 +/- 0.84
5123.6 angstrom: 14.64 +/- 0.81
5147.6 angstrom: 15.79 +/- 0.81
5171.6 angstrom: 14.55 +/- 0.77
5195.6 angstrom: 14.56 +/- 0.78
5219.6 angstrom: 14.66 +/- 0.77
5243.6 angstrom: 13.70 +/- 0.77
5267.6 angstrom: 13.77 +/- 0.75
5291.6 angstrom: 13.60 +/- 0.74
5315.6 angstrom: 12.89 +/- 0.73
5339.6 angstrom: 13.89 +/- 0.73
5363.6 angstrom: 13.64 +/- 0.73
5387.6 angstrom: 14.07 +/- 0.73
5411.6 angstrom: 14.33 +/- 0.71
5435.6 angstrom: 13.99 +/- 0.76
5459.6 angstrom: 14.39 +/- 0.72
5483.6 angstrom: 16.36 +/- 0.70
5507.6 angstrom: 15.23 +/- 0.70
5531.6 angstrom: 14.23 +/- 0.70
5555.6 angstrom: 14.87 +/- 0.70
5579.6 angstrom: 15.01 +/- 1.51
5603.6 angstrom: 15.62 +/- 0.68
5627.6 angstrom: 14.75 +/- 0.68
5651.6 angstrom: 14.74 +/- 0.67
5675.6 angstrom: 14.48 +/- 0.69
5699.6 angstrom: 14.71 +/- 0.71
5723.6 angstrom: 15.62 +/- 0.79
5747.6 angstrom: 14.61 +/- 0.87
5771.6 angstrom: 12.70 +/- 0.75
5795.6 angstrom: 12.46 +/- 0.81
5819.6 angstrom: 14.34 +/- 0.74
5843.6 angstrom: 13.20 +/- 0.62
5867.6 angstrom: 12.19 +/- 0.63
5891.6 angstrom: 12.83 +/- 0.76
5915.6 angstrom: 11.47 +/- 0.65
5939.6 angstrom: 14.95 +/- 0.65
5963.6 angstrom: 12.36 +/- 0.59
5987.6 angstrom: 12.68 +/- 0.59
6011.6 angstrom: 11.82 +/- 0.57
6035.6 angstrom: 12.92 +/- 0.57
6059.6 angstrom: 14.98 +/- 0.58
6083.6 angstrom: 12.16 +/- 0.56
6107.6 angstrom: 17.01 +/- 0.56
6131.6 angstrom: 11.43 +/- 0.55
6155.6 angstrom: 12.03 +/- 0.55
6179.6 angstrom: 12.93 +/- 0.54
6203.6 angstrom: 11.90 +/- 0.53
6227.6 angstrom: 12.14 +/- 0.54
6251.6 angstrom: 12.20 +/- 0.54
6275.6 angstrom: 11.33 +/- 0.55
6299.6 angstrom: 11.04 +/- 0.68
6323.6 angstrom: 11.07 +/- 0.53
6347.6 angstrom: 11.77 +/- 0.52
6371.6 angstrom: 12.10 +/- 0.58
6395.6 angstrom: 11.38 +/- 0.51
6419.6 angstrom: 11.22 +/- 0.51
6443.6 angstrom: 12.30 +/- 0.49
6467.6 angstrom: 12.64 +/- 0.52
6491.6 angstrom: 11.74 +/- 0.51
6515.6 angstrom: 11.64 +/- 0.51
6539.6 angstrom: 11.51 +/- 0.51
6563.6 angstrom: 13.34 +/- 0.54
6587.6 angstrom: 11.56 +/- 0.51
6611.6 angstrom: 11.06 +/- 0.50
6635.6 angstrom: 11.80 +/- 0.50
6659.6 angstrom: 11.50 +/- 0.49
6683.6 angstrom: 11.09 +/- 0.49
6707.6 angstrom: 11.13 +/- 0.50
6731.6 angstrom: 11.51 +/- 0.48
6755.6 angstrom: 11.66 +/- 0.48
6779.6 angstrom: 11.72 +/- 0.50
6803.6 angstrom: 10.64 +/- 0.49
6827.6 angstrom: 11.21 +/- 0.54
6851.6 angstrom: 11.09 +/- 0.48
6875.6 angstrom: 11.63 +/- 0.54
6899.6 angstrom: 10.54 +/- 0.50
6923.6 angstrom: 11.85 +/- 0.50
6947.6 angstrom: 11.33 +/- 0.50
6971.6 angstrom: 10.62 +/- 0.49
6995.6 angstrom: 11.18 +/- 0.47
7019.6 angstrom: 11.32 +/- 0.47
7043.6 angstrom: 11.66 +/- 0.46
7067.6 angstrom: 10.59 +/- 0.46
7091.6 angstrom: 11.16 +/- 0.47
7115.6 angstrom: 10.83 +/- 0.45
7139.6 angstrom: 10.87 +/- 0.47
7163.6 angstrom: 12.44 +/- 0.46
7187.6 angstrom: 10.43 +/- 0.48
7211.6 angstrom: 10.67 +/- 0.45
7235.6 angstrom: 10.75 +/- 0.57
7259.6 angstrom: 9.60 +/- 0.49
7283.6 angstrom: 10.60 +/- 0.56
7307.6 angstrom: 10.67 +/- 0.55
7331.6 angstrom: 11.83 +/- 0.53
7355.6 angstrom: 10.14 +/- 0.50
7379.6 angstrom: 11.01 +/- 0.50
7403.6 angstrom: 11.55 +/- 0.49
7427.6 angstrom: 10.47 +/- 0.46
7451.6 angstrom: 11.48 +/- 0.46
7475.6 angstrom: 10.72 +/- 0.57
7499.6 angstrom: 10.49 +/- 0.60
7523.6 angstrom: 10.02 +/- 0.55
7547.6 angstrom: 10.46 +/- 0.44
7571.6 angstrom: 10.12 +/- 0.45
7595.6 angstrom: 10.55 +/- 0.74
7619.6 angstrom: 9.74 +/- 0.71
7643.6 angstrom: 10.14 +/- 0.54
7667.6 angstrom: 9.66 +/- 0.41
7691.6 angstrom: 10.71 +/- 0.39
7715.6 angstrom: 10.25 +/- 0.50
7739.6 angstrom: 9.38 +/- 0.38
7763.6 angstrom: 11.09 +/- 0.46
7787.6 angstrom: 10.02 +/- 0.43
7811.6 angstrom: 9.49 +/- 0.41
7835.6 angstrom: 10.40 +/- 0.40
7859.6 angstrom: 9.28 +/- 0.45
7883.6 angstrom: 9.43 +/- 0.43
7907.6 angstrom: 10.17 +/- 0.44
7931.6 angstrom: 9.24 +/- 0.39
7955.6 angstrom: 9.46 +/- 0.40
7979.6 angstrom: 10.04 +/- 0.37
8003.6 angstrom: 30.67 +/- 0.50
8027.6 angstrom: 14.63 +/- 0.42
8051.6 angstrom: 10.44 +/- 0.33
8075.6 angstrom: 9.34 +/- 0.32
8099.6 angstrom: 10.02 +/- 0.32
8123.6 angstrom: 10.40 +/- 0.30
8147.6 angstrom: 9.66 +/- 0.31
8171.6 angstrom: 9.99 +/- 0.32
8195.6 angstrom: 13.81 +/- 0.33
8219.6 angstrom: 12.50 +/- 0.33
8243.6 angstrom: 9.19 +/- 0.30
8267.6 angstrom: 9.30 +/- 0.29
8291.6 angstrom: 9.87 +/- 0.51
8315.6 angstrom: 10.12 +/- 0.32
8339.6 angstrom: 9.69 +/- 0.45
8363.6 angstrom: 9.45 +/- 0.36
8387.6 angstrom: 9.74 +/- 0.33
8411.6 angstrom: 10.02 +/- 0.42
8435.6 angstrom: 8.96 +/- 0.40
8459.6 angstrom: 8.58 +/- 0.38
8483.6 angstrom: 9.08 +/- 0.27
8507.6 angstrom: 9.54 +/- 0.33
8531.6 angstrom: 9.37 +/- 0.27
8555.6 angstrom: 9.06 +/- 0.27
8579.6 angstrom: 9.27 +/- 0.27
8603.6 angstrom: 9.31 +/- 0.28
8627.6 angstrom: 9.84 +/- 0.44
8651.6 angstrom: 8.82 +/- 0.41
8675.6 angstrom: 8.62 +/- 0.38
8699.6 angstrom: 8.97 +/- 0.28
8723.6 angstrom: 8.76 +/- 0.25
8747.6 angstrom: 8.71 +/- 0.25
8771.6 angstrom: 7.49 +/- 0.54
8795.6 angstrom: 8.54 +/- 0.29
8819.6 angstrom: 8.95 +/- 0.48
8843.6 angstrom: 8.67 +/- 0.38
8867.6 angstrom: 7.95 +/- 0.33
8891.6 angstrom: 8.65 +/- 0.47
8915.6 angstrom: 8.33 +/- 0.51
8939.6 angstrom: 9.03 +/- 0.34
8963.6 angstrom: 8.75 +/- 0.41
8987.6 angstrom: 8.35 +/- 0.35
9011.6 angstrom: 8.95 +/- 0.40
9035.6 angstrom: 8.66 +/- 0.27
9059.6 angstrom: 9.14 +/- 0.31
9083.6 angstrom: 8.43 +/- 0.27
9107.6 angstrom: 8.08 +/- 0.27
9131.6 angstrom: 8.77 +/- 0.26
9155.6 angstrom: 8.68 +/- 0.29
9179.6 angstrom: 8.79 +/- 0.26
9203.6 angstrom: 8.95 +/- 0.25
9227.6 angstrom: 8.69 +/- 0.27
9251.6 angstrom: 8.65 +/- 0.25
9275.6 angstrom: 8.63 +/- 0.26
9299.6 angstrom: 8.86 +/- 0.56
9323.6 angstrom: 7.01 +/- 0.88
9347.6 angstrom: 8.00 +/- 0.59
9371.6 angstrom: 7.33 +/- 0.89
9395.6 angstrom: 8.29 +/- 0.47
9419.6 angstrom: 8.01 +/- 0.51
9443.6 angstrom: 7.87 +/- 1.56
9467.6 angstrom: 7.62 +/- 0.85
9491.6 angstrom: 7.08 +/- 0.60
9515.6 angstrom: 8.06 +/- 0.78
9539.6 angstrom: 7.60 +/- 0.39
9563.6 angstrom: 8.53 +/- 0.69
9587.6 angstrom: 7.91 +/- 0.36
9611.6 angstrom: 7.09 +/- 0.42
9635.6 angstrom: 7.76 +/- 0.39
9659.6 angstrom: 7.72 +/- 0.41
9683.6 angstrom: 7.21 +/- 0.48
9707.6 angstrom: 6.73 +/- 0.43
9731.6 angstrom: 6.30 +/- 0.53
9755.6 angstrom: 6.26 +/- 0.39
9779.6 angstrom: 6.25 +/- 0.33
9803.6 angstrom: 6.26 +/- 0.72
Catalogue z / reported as 0.221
